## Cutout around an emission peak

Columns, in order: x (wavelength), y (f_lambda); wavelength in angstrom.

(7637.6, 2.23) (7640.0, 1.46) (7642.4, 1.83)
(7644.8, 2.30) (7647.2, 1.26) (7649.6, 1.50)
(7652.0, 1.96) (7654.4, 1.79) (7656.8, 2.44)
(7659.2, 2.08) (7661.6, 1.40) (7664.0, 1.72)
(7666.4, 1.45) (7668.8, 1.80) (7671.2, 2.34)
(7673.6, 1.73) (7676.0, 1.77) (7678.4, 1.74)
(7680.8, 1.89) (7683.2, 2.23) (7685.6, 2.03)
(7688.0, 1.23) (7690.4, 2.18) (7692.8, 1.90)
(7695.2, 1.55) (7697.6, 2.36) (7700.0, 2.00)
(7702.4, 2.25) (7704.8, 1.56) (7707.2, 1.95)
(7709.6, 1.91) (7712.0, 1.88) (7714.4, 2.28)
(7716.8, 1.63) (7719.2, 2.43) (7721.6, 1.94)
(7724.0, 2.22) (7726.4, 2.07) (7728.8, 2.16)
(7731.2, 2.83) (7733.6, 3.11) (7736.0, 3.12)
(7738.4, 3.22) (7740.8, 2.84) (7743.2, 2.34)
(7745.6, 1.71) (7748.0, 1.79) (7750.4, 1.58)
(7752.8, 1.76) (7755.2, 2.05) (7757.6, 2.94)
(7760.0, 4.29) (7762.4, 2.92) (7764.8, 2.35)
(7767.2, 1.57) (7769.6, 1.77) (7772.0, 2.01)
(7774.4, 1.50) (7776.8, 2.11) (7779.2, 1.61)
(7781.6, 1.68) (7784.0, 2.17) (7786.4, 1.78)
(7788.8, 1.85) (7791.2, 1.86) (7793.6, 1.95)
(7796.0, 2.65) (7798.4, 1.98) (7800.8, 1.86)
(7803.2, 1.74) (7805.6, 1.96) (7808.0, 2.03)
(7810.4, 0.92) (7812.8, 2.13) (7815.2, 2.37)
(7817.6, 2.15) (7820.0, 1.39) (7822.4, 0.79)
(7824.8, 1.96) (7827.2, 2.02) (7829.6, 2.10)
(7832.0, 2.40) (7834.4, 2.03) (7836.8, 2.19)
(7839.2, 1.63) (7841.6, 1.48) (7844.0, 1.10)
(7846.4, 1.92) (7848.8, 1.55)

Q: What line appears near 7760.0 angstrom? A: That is [N II]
